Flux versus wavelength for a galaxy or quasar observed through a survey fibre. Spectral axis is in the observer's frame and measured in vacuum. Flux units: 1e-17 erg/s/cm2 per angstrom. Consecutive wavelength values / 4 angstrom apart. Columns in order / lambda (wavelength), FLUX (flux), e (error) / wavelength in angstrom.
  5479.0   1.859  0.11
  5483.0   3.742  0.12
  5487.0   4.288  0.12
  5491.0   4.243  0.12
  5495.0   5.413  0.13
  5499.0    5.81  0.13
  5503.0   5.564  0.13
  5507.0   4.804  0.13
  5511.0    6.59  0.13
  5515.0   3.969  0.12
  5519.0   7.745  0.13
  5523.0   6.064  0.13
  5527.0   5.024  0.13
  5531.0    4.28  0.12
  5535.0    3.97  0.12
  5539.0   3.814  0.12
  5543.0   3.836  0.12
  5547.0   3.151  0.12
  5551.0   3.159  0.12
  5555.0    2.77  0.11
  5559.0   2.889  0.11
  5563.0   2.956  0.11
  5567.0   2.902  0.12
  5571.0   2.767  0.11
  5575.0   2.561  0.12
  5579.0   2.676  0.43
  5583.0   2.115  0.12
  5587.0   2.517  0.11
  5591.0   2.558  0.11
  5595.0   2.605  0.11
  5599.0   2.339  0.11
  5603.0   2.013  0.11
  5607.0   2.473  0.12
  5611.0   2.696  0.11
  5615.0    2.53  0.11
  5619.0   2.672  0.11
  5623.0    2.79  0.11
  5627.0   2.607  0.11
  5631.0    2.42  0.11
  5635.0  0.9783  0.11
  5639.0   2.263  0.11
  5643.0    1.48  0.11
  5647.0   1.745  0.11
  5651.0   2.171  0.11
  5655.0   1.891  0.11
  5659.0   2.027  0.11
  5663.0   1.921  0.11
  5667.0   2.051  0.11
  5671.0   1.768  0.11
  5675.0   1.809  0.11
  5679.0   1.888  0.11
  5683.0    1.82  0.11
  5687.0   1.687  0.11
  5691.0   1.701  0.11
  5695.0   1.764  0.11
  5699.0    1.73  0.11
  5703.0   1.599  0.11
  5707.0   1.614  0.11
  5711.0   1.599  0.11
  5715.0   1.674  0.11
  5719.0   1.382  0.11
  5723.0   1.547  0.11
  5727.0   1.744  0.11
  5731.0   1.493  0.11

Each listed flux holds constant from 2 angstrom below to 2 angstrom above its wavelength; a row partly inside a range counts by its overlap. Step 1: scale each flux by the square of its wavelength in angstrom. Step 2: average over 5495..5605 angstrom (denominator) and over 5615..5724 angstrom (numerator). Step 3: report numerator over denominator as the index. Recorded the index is 0.52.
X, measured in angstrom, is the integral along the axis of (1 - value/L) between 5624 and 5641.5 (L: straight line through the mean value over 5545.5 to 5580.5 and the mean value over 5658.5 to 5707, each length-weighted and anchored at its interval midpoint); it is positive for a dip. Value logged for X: 1.2 angstrom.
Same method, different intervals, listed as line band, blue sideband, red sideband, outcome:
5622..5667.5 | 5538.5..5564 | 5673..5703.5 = 4.2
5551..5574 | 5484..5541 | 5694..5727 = 7.3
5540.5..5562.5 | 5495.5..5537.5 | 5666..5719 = 7.0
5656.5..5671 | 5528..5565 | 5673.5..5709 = 0.7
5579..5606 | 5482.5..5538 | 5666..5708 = 8.9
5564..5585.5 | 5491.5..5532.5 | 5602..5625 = 6.2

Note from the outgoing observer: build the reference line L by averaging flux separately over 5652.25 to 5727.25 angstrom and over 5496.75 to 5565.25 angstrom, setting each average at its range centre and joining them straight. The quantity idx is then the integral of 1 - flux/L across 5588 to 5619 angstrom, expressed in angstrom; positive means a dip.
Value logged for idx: 7.3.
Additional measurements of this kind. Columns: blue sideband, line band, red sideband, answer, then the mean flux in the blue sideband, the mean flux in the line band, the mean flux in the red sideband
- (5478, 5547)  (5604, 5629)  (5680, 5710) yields 3.39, 4.76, 2.6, 1.7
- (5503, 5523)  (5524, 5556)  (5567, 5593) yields 4.74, 5.78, 3.85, 2.56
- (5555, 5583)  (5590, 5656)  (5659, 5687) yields 1.39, 2.74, 2.25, 1.87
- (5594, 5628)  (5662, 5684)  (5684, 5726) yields 0.69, 2.52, 1.88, 1.64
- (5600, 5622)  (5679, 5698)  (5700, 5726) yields 0.44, 2.48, 1.76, 1.58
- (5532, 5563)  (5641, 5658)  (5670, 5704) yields 2.71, 3.37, 1.83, 1.76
